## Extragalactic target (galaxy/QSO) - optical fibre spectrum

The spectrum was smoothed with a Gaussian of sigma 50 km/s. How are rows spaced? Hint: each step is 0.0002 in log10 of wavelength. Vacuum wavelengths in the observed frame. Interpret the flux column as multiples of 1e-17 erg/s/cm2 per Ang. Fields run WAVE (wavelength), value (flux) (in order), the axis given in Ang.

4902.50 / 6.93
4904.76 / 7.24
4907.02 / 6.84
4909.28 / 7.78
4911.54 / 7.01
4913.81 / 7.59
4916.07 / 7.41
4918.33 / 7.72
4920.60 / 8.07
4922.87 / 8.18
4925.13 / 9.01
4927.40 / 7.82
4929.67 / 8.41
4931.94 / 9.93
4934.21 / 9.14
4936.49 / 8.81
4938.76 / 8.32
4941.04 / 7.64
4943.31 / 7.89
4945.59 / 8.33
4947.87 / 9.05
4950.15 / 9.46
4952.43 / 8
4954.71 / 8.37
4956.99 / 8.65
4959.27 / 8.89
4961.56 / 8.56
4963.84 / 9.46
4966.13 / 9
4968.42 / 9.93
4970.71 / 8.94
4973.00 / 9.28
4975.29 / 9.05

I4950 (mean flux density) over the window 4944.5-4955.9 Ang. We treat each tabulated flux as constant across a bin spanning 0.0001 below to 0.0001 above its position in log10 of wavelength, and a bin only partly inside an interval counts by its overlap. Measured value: 8.64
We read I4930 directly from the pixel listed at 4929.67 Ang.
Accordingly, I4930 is 8.41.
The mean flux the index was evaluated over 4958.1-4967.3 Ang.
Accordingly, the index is 8.98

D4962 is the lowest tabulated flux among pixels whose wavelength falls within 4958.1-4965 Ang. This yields 8.56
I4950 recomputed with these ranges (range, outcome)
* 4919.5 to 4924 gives 8.13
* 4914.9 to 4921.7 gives 7.73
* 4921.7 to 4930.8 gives 8.36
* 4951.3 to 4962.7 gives 8.5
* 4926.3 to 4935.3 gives 8.83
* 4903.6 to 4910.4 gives 7.28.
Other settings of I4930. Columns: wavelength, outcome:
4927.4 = 7.82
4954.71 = 8.37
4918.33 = 7.72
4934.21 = 9.14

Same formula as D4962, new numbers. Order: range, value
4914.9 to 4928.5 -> 7.41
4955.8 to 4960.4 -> 8.65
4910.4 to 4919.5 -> 7.01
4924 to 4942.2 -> 7.64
